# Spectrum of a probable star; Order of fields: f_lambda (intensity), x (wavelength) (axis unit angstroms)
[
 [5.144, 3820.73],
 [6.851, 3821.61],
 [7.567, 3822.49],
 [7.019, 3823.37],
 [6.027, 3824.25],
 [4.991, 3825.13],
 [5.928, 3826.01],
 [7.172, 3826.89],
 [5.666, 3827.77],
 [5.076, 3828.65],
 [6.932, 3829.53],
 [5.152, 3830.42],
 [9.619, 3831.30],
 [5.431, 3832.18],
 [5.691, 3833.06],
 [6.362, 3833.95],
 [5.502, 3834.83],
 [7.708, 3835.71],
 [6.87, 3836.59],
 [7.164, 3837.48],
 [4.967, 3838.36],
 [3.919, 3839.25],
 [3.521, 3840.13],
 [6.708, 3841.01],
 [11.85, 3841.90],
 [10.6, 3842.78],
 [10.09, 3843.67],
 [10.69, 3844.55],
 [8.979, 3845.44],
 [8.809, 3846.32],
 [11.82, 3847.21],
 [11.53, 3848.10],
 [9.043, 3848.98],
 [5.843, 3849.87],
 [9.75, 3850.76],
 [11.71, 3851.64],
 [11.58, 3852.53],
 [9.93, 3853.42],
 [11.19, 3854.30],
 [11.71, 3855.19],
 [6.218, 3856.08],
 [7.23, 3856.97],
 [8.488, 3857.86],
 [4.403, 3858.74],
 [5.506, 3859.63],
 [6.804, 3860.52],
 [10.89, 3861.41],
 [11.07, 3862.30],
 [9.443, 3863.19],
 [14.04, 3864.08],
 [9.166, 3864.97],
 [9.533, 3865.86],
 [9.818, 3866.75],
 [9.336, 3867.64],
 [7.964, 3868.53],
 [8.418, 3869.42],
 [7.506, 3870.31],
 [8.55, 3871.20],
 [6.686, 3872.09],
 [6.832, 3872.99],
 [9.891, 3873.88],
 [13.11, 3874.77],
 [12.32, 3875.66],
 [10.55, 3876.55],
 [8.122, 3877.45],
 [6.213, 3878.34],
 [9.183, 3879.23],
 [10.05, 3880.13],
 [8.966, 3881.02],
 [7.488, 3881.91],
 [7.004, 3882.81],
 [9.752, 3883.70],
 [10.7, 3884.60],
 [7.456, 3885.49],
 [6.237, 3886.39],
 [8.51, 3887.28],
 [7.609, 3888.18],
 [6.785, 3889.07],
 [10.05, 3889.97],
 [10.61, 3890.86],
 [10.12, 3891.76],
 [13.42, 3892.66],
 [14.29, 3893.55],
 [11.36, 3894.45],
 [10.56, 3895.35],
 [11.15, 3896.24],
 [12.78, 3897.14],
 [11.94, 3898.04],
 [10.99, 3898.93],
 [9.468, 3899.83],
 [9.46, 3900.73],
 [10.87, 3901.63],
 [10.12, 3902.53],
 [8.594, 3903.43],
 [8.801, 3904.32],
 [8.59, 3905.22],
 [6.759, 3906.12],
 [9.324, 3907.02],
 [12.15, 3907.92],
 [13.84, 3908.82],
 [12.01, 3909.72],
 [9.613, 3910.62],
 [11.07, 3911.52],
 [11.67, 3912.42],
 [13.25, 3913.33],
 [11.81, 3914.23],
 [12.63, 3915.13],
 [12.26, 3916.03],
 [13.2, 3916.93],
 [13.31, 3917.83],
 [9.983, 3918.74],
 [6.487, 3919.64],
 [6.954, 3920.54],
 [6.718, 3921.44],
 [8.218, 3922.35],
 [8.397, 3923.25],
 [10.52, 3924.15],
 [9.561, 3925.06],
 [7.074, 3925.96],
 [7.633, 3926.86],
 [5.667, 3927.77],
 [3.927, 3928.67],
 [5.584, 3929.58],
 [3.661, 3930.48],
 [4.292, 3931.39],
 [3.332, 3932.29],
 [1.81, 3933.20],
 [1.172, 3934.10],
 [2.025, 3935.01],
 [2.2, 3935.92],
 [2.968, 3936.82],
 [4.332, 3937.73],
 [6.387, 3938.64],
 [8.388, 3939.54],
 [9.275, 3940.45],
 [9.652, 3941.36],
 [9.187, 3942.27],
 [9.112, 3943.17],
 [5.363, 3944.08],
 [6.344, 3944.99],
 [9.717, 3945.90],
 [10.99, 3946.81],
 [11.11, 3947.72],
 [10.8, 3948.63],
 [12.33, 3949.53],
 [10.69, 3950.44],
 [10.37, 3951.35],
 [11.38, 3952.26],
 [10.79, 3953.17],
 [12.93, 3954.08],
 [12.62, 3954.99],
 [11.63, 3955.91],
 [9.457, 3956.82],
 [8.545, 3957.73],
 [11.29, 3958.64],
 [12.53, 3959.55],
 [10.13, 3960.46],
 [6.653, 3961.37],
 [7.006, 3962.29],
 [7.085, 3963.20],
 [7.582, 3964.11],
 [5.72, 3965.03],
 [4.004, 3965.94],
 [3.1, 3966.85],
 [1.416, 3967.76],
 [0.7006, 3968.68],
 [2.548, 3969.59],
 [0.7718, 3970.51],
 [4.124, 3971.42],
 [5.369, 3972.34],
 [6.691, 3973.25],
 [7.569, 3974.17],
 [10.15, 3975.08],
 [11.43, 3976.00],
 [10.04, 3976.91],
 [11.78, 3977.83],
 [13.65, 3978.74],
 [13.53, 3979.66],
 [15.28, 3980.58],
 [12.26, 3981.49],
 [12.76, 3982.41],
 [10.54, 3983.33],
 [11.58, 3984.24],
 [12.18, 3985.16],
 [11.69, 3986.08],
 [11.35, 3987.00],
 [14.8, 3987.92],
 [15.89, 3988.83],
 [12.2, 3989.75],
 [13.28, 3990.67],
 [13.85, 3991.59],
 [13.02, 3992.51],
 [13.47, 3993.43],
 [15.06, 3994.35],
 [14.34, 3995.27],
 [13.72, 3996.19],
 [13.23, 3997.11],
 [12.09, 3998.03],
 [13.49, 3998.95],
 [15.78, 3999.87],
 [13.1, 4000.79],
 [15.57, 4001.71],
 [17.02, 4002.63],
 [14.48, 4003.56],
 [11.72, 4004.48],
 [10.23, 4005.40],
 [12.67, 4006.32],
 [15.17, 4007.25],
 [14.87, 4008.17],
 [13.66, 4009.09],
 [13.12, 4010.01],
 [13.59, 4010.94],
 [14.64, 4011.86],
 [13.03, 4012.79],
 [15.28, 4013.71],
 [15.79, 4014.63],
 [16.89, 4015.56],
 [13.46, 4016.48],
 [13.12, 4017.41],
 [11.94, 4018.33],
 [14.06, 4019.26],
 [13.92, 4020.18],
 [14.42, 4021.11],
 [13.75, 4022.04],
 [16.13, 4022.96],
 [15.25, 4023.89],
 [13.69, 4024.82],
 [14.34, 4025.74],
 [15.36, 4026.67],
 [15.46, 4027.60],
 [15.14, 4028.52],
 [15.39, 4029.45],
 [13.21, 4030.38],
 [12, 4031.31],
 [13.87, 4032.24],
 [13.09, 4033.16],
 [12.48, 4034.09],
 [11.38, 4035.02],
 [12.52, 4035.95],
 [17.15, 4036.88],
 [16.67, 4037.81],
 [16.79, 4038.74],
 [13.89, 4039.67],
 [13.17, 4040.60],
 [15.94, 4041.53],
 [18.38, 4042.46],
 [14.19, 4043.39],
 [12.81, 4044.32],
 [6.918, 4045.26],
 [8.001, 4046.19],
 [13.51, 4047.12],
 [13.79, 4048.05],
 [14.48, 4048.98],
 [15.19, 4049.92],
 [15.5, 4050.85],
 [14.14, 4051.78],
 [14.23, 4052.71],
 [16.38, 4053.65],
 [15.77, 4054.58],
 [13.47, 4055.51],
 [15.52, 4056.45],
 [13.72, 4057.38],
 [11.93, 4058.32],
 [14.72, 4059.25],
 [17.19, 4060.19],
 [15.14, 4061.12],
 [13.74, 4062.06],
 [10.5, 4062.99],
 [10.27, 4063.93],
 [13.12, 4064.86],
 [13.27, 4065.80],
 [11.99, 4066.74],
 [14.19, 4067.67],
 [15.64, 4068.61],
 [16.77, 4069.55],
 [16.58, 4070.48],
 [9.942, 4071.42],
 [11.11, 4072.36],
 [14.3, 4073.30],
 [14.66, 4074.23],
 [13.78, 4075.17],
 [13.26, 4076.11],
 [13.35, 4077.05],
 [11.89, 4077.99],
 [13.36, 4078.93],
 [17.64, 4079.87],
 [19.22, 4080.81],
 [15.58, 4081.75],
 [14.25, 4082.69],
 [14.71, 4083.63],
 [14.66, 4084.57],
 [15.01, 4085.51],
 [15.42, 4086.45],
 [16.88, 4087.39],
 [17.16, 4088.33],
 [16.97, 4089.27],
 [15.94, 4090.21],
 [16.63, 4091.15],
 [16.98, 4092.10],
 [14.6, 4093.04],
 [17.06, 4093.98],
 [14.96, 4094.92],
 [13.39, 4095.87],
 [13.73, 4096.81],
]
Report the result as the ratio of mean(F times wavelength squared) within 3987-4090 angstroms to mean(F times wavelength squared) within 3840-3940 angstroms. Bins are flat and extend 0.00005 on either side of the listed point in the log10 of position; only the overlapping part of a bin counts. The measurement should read 1.71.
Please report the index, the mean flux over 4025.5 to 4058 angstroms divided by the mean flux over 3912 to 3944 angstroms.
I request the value 1.89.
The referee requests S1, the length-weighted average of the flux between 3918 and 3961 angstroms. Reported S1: 7.99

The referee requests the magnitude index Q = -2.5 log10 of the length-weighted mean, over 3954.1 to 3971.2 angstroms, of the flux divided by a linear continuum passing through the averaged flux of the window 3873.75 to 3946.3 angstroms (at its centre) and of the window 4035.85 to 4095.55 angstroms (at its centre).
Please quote 0.46 mag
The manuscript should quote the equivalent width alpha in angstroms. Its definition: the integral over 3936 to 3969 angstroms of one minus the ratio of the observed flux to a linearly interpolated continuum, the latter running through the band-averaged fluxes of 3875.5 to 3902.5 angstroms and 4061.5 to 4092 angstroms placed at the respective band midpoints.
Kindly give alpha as 8.7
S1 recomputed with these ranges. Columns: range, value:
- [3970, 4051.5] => 13.2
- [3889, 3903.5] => 10.9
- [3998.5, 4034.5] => 14.1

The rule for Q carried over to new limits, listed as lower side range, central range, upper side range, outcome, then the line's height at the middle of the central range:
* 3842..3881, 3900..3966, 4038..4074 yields 0.255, 11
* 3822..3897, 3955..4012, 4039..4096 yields 0.116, 12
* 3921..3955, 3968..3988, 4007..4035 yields 0.157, 10.7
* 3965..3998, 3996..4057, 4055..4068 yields -0.173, 12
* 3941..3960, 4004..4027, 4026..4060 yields -0.083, 13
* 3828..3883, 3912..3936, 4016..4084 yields 0.336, 10.4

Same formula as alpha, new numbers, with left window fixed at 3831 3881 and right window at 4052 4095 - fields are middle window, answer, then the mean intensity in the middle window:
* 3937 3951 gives 2.9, 8.81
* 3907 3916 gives -1.5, 11.9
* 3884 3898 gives -0.7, 10.2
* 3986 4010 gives -2.2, 13.7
